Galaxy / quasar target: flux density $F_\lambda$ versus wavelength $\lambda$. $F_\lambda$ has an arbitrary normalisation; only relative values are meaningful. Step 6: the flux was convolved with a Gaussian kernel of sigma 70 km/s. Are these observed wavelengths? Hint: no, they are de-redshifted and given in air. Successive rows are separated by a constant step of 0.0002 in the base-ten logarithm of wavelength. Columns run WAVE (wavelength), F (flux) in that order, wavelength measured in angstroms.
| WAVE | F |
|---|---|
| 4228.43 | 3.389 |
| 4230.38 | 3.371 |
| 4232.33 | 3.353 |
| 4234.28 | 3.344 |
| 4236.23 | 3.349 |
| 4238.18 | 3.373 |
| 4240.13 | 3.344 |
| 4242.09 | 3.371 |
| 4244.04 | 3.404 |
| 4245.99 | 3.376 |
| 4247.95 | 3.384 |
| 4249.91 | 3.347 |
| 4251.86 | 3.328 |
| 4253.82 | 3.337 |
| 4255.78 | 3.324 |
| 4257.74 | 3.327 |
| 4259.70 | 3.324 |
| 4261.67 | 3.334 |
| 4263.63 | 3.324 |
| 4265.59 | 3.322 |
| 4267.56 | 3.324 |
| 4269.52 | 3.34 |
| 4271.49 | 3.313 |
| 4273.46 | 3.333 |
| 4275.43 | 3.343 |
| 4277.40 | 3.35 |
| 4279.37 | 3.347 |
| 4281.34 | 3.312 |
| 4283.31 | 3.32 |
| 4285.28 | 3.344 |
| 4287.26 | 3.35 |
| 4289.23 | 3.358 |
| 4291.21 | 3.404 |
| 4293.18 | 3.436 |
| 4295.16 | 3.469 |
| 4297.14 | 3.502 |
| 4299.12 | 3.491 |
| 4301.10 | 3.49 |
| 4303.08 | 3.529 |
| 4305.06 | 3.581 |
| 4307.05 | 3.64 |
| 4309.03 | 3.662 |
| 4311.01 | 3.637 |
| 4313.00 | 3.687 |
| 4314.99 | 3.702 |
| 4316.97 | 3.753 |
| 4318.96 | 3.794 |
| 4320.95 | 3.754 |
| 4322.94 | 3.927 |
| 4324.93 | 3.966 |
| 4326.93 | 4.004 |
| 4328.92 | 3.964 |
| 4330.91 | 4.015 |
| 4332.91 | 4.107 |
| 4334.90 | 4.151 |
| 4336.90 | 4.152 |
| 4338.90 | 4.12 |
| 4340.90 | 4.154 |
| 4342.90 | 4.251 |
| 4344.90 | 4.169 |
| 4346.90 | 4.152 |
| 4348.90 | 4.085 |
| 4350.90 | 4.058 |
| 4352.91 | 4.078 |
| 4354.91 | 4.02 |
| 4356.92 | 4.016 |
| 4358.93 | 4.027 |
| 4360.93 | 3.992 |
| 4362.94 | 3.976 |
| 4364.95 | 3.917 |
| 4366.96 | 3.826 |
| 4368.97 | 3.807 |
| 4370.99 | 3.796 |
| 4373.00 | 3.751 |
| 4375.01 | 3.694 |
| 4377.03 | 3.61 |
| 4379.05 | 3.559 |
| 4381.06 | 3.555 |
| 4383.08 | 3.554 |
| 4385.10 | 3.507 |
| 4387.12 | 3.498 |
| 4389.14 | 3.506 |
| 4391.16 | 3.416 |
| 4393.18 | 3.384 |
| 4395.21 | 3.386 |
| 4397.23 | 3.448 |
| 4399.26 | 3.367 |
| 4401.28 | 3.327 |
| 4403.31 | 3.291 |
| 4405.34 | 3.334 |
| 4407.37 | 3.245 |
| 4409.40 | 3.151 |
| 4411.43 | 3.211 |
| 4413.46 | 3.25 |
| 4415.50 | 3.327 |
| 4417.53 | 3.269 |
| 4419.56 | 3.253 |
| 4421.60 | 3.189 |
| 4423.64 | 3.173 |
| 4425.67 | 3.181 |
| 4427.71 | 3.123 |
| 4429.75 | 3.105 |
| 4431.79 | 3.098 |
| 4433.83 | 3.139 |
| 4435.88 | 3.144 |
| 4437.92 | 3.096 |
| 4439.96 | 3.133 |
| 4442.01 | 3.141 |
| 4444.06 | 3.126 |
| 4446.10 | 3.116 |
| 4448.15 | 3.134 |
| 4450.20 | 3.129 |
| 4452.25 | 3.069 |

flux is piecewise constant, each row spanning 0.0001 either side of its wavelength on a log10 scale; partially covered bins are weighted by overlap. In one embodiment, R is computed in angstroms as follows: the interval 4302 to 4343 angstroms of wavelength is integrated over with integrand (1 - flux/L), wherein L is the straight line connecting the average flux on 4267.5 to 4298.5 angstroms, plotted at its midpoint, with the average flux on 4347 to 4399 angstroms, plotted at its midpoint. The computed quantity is -3.97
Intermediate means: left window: 3.37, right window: 3.74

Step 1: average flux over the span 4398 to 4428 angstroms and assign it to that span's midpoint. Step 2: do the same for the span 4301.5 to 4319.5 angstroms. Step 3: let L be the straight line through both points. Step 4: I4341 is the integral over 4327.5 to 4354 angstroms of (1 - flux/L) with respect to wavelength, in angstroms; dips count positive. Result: -4.3 angstroms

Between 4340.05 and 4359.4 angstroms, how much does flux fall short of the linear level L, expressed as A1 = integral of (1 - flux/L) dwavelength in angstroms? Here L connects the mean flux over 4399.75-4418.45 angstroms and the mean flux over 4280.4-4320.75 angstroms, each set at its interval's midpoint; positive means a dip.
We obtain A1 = -3.9 angstroms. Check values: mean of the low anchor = 3.53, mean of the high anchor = 3.27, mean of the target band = 4.1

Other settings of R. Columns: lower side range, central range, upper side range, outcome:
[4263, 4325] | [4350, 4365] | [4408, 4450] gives -3.0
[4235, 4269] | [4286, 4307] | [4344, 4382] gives 0.6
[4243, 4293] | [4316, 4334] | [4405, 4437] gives -3.5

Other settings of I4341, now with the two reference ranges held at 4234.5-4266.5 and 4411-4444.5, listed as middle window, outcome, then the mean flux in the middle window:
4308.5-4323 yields -2.0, 3.73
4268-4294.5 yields -0.3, 3.35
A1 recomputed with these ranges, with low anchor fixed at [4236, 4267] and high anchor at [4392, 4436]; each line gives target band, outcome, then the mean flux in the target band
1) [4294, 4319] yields -2.2 angstroms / 3.6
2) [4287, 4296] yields -0.2 angstroms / 3.41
